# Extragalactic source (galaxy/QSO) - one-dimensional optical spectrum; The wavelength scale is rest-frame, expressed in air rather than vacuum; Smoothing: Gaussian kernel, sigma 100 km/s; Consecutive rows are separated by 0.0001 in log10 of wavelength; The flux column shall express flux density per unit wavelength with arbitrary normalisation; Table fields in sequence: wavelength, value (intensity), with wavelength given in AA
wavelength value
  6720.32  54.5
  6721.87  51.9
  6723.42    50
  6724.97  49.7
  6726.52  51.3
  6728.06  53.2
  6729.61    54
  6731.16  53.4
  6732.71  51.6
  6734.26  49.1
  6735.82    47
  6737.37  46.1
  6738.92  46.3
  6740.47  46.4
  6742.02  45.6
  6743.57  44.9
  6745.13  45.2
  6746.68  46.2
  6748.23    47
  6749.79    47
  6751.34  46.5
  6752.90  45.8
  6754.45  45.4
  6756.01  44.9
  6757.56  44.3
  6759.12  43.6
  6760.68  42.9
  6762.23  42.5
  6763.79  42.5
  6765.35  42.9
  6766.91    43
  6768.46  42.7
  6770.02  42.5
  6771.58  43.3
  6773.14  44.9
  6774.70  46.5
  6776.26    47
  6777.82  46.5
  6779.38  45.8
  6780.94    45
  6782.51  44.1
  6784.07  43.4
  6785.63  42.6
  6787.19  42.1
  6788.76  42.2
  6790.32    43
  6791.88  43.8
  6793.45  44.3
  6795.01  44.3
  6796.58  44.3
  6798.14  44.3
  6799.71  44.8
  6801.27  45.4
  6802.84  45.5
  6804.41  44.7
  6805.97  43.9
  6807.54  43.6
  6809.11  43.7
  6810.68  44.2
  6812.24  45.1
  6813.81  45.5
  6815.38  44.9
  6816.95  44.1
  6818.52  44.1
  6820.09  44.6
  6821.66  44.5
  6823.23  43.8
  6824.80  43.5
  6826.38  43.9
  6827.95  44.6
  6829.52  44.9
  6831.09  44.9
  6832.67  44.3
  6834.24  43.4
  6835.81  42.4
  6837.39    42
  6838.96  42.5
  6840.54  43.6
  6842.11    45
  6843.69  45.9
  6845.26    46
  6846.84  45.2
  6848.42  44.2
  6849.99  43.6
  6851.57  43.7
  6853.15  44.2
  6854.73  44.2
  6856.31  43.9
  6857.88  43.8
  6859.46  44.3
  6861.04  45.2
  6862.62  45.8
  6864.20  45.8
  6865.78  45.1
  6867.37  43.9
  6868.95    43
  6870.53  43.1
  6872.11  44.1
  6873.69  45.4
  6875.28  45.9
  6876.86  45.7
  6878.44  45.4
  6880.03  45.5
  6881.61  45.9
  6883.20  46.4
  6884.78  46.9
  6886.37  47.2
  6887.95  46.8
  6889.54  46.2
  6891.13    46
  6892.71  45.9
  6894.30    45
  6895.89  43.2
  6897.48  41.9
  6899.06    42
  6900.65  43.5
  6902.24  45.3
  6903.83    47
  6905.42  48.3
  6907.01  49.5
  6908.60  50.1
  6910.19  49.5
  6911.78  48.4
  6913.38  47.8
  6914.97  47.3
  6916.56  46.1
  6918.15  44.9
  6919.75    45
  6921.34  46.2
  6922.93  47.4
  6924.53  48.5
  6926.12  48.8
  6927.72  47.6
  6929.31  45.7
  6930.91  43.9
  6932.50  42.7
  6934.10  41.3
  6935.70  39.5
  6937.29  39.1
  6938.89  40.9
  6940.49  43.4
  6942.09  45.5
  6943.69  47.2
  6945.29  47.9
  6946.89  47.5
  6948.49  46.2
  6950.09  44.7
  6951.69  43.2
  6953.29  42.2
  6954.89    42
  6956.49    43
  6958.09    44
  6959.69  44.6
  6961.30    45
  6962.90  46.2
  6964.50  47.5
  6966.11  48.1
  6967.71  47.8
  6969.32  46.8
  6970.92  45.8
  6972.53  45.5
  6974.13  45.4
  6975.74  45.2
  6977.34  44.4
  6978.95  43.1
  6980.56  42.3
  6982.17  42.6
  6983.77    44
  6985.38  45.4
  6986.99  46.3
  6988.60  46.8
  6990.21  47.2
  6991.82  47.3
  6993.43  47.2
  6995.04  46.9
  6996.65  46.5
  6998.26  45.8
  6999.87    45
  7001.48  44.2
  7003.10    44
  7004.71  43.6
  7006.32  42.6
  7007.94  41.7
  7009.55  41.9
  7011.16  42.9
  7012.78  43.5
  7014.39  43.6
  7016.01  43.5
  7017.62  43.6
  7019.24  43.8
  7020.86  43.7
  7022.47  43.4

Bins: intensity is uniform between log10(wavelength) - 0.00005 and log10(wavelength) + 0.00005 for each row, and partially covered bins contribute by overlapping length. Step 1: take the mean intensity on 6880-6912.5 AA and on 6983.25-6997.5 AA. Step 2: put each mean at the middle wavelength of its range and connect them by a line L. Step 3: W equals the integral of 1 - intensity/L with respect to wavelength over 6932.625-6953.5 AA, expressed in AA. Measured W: 1.2 AA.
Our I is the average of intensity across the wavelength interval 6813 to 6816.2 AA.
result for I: 45.1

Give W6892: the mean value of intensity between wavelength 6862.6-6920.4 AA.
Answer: 45.8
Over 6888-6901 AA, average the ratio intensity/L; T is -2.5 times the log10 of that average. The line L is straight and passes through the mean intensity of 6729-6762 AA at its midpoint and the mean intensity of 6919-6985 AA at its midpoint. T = 0.02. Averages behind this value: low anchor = 46.7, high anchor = 44.8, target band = 44.4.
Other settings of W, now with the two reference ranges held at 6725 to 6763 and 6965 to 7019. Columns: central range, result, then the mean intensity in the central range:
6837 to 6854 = 0.73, 44.2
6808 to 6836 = 1.30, 44.3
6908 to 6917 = -0.52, 48.2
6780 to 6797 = 1.16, 43.5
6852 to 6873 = 0.79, 44.3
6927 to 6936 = 0.35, 43.6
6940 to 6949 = -0.22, 46.4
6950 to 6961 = 0.44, 43.4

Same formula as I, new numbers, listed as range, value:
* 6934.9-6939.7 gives 39.8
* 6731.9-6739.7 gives 48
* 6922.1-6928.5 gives 48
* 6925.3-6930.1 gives 47.4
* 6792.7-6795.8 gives 44.3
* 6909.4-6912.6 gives 48.8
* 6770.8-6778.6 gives 45.6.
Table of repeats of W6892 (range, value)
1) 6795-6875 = 44.3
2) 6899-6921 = 46.9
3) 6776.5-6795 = 44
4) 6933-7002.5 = 44.9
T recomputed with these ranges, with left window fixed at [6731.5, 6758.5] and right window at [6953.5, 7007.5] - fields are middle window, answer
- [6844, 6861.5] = 0.04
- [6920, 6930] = -0.04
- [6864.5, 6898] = 0.01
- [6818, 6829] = 0.05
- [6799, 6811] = 0.04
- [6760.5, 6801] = 0.06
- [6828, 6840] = 0.06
